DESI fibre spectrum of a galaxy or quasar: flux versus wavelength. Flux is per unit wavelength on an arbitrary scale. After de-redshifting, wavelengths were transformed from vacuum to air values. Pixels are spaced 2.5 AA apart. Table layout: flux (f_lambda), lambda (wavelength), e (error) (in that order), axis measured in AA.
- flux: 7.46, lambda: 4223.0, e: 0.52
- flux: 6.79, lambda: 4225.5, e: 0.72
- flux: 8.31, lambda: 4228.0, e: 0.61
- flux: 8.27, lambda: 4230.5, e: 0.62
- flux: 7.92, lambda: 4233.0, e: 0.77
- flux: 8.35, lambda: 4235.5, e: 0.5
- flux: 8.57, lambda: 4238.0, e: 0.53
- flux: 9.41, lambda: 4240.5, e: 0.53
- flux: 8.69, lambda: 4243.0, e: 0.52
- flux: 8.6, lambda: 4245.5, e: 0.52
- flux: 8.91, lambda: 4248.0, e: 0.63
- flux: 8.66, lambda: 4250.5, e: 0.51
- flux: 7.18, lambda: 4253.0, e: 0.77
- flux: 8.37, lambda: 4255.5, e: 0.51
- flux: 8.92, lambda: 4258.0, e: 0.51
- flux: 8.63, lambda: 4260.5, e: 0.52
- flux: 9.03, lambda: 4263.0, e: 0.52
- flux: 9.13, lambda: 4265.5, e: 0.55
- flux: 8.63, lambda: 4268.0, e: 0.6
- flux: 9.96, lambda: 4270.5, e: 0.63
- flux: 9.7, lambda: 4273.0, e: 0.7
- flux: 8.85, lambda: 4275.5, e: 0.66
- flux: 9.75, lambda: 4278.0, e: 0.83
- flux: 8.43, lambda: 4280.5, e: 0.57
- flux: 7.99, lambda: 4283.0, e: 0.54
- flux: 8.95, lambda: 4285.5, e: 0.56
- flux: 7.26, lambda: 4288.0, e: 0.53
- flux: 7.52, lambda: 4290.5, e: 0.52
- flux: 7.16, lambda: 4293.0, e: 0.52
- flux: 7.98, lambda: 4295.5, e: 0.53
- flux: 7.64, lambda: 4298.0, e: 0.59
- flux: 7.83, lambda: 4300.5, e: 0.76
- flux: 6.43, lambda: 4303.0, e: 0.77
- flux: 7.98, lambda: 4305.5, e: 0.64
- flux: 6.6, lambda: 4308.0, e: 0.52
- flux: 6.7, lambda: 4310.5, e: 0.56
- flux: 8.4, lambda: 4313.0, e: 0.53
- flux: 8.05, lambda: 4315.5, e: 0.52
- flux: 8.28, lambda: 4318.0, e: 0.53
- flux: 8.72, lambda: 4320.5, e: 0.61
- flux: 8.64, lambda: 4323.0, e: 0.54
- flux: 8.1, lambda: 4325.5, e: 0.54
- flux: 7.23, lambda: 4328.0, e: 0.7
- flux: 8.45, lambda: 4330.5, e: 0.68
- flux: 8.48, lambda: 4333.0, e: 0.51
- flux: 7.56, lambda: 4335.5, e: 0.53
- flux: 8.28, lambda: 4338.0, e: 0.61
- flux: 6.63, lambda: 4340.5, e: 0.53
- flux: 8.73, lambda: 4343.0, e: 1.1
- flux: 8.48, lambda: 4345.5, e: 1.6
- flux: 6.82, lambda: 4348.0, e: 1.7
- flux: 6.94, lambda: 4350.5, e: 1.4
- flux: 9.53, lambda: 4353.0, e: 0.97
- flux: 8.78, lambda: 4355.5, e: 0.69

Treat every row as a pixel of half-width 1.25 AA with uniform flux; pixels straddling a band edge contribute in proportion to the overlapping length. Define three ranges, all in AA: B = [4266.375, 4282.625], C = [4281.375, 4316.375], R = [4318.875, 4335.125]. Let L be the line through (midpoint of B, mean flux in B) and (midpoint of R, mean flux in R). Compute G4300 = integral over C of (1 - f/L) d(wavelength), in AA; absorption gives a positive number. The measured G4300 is 4.5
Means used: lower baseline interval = 9.15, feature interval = 7.61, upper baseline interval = 8.23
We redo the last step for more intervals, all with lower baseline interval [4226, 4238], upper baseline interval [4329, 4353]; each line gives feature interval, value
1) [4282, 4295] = 0.39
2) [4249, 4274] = -2.24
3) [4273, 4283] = -1.14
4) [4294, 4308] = 0.91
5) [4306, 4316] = 0.68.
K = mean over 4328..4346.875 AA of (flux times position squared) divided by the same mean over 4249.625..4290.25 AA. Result 1.0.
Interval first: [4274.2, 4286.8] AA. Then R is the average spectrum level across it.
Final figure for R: 8.79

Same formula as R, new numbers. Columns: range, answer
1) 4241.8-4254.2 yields 8.41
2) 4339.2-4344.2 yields 7.68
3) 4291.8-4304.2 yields 7.41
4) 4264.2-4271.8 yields 9.24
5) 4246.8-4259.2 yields 8.4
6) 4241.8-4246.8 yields 8.65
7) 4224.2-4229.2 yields 7.54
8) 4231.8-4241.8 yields 8.57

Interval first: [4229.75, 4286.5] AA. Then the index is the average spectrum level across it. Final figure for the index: 8.74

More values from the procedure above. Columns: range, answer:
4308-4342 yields 7.92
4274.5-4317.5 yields 7.86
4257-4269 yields 8.87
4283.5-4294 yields 7.75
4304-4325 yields 7.91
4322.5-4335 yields 8.12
